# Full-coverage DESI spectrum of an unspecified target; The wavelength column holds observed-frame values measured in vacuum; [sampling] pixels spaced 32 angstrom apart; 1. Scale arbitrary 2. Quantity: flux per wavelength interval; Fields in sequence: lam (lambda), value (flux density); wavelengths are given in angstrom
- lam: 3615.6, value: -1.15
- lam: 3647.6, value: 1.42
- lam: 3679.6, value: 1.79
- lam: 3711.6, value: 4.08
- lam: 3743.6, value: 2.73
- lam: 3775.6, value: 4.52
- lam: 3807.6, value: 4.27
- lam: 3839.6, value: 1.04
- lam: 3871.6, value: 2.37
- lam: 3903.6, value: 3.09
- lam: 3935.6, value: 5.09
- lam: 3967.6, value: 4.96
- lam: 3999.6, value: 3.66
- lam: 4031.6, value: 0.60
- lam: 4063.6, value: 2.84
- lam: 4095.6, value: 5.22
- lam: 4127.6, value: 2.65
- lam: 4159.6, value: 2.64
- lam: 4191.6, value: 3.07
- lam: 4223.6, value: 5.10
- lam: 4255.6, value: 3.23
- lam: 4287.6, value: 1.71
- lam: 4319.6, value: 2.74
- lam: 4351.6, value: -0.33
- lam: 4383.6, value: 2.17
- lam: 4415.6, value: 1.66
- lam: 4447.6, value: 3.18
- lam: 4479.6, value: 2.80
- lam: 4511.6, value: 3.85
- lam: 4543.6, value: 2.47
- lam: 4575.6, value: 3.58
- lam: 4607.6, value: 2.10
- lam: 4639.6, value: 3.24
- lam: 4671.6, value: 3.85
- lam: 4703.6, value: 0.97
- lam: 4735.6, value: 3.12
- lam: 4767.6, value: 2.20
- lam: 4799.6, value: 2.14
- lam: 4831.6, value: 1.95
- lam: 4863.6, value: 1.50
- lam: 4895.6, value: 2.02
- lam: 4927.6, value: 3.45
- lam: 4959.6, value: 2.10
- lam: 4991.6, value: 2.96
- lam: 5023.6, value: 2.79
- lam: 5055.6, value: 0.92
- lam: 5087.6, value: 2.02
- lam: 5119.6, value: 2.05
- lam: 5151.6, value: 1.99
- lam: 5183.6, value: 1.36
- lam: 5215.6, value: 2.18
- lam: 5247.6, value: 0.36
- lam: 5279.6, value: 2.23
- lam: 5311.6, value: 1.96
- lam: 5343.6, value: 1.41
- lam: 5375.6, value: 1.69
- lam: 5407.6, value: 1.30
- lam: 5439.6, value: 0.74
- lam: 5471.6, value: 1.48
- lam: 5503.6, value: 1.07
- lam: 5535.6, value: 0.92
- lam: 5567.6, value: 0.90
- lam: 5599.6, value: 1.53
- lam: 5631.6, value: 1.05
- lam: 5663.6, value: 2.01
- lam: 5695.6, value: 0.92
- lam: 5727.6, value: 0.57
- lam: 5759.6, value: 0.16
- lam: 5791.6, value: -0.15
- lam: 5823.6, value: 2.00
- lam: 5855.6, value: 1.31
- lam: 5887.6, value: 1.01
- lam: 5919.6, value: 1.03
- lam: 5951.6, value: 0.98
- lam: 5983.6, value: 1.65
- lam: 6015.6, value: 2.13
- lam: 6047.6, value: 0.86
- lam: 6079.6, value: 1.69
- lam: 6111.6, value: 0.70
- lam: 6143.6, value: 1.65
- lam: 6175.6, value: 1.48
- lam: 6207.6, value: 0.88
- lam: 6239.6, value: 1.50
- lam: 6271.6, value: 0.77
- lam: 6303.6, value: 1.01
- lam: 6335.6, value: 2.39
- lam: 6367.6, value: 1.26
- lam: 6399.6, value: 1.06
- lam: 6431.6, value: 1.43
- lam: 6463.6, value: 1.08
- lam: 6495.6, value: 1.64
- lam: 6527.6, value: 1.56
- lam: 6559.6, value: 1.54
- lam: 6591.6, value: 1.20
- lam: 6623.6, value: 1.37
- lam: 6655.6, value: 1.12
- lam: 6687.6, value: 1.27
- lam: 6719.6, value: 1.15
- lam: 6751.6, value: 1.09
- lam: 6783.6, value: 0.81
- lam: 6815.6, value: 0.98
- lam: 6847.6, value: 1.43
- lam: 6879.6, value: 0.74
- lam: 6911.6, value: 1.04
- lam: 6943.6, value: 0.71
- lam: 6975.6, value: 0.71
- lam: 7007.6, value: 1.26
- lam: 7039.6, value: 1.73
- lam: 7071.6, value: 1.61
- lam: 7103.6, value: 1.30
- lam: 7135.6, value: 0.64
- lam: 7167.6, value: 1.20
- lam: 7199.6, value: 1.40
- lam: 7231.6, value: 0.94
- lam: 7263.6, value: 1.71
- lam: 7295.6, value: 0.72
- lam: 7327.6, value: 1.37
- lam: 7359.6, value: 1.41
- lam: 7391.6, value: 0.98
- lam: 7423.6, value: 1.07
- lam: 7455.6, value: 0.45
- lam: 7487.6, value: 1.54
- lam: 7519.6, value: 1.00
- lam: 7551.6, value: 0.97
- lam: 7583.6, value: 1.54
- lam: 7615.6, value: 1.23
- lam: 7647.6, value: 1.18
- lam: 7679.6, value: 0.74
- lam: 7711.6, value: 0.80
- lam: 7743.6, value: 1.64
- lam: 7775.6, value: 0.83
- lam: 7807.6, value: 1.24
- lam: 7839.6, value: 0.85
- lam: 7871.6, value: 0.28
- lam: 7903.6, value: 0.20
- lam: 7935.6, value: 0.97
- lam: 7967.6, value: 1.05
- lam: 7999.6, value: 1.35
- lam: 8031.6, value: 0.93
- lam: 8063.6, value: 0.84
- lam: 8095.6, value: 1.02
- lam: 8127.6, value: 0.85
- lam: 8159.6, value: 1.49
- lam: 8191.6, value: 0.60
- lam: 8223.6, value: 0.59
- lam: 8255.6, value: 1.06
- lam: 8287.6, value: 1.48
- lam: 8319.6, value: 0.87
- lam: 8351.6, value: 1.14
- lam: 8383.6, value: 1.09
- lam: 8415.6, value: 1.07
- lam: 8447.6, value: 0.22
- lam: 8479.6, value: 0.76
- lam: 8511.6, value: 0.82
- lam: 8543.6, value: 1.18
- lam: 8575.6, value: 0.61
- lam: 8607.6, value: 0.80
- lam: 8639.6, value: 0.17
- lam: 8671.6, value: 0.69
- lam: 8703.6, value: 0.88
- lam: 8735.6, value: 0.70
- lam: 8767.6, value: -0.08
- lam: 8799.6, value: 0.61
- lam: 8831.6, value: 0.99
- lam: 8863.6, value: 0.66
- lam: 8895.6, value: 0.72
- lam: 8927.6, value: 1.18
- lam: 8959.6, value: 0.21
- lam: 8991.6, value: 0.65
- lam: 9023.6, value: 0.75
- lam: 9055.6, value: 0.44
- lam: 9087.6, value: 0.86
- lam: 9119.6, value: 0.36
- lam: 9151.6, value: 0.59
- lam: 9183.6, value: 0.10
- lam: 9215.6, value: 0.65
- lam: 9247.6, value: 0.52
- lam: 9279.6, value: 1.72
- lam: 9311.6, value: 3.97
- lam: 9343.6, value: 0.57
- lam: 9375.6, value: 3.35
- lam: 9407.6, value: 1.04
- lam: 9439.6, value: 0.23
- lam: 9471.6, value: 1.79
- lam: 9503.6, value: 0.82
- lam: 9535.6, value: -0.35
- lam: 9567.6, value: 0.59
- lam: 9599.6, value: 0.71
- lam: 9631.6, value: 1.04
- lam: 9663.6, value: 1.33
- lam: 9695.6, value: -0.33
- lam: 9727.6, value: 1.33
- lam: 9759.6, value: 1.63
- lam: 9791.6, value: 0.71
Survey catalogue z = 1.494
